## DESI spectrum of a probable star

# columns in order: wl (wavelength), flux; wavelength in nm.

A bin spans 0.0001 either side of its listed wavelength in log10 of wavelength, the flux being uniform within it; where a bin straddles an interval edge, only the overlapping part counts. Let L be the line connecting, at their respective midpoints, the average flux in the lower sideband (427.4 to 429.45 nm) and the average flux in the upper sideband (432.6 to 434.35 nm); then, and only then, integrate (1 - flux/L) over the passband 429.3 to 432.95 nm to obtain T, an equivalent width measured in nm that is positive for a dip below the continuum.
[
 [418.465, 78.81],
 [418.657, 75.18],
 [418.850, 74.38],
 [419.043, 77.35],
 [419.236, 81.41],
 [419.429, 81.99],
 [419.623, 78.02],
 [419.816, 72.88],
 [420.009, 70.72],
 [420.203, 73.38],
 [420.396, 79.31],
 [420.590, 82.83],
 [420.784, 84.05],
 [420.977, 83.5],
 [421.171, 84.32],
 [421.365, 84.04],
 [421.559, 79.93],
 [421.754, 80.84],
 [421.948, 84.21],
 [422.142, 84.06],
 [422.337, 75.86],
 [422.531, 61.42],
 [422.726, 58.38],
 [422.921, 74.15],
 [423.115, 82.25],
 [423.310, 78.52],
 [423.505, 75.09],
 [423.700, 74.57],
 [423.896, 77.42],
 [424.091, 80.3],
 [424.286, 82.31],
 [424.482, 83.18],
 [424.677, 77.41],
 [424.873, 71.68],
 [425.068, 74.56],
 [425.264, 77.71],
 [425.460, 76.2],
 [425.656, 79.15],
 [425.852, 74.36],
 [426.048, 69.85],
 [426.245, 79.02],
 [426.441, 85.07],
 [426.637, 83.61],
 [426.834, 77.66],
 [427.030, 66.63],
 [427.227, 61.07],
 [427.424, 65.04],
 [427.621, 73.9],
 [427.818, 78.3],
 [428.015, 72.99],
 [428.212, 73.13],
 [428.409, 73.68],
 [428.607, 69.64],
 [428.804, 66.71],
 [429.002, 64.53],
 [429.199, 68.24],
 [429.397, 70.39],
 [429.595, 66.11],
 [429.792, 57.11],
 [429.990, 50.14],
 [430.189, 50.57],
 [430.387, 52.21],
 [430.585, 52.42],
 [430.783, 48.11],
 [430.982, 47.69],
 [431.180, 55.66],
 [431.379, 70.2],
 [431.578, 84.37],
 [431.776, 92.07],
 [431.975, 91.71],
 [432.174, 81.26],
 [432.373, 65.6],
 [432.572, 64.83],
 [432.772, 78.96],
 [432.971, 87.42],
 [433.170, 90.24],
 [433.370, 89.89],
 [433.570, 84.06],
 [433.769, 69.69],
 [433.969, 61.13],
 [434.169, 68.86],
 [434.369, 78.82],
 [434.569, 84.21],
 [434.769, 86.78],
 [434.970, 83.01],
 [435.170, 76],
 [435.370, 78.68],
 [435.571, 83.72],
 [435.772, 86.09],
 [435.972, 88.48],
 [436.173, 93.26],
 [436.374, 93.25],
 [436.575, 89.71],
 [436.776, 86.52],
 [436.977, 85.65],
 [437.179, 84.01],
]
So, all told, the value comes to 0.43 nm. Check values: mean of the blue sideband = 70.8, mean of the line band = 66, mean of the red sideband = 78.2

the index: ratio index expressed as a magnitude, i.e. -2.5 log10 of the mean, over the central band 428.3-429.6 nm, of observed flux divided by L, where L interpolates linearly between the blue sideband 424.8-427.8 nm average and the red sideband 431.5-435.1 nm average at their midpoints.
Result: 0.12 mag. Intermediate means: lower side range 74.5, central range 68.7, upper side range 80.1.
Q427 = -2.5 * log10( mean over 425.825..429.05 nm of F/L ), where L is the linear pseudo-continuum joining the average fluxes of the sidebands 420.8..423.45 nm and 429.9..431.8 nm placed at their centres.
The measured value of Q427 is -0.10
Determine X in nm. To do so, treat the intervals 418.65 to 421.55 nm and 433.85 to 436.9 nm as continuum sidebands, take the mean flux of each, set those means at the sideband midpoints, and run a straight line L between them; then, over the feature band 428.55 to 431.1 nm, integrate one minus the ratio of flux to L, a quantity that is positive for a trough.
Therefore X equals 0.71 nm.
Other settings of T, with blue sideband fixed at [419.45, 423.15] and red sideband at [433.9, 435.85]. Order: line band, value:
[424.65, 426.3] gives 0.055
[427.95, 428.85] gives 0.079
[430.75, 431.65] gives 0.196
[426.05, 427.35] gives 0.054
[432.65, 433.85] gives -0.069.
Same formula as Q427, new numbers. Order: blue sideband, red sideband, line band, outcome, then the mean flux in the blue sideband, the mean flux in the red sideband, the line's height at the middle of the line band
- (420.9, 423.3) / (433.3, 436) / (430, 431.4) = 0.441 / 77.7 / 79.6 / 79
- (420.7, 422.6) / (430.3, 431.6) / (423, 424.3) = -0.041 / 80.5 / 57.2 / 75.5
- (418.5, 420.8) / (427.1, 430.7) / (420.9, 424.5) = -0.068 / 77.4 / 64.7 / 73.2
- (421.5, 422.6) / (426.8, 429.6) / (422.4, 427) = -0.025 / 78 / 69.8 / 74.5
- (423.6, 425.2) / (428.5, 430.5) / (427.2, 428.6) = -0.079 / 77.7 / 61.5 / 66.6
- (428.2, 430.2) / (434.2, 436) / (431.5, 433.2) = -0.105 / 64.8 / 82.1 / 74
